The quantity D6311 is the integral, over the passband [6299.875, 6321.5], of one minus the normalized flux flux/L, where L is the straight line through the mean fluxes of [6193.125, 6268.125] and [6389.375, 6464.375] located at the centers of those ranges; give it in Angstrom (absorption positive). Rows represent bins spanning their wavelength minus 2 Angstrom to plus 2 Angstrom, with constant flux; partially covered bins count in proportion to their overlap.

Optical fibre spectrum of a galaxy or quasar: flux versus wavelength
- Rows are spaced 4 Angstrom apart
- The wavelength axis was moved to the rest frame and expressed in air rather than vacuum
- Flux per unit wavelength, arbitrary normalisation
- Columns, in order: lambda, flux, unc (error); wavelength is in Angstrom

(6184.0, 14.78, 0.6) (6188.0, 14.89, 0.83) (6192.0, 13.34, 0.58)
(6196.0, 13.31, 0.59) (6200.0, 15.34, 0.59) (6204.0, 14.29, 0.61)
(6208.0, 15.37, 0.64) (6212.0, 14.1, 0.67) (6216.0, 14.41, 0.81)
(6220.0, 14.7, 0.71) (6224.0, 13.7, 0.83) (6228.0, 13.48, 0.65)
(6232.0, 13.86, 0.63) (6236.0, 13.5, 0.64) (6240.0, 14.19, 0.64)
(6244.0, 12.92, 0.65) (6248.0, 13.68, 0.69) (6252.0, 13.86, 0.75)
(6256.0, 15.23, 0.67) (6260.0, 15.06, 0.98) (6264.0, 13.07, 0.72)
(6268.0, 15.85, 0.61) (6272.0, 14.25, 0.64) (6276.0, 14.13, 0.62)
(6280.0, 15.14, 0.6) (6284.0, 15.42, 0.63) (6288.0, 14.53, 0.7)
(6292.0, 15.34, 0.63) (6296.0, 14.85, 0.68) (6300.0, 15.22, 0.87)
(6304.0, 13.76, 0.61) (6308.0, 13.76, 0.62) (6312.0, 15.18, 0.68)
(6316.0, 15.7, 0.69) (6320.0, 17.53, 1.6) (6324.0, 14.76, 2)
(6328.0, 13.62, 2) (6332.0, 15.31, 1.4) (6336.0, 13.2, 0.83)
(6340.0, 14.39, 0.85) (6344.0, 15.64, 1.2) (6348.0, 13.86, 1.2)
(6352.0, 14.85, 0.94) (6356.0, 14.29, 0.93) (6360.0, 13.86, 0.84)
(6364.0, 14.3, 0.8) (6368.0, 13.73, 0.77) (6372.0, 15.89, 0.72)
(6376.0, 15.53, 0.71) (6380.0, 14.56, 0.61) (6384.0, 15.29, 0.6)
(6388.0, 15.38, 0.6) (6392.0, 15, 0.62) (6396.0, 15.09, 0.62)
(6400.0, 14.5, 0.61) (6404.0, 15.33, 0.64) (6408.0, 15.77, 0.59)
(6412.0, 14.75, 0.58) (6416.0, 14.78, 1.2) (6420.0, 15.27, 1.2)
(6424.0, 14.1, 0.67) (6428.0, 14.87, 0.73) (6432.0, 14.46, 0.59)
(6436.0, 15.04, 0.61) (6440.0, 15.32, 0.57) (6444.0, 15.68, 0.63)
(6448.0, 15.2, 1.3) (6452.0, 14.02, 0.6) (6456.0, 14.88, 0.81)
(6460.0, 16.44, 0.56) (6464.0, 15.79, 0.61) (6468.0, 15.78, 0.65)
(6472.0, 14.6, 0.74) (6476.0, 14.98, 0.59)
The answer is -0.91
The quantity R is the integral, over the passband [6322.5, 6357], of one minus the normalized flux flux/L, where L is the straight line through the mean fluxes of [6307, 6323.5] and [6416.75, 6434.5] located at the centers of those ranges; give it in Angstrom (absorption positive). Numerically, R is 2.1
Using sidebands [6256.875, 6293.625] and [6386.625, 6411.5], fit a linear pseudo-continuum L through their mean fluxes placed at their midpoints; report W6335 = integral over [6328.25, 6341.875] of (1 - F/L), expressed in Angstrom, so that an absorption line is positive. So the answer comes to 0.7 Angstrom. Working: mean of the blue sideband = 14.8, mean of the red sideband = 15.1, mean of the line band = 14.2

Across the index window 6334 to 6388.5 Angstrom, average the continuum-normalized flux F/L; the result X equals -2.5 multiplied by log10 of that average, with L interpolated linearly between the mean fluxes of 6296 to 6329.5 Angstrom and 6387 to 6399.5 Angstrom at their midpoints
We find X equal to 0.030 mag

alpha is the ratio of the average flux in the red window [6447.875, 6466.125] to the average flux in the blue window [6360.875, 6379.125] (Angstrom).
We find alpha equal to 1.03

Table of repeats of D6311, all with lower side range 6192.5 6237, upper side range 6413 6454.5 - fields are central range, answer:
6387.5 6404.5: -0.3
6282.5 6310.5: -0.5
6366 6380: -0.3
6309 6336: -1.1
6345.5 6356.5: 0.2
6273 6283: -0.2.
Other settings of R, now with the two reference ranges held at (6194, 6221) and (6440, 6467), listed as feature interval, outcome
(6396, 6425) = 0.4 Angstrom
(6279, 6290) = -0.2 Angstrom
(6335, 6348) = 0.5 Angstrom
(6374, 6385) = 0.0 Angstrom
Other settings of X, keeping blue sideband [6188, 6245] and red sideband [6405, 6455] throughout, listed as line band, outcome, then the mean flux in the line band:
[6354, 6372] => 0.03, 14.2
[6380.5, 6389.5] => -0.03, 15.2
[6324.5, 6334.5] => 0.01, 14.4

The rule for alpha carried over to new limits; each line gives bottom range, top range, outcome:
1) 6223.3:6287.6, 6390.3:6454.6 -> 1.05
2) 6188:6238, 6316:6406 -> 1.05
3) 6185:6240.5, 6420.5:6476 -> 1.06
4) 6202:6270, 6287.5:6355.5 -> 1.04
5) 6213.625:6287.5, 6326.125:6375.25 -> 1.01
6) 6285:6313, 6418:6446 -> 1.02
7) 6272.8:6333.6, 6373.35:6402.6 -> 1.01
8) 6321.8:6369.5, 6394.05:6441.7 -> 1.04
